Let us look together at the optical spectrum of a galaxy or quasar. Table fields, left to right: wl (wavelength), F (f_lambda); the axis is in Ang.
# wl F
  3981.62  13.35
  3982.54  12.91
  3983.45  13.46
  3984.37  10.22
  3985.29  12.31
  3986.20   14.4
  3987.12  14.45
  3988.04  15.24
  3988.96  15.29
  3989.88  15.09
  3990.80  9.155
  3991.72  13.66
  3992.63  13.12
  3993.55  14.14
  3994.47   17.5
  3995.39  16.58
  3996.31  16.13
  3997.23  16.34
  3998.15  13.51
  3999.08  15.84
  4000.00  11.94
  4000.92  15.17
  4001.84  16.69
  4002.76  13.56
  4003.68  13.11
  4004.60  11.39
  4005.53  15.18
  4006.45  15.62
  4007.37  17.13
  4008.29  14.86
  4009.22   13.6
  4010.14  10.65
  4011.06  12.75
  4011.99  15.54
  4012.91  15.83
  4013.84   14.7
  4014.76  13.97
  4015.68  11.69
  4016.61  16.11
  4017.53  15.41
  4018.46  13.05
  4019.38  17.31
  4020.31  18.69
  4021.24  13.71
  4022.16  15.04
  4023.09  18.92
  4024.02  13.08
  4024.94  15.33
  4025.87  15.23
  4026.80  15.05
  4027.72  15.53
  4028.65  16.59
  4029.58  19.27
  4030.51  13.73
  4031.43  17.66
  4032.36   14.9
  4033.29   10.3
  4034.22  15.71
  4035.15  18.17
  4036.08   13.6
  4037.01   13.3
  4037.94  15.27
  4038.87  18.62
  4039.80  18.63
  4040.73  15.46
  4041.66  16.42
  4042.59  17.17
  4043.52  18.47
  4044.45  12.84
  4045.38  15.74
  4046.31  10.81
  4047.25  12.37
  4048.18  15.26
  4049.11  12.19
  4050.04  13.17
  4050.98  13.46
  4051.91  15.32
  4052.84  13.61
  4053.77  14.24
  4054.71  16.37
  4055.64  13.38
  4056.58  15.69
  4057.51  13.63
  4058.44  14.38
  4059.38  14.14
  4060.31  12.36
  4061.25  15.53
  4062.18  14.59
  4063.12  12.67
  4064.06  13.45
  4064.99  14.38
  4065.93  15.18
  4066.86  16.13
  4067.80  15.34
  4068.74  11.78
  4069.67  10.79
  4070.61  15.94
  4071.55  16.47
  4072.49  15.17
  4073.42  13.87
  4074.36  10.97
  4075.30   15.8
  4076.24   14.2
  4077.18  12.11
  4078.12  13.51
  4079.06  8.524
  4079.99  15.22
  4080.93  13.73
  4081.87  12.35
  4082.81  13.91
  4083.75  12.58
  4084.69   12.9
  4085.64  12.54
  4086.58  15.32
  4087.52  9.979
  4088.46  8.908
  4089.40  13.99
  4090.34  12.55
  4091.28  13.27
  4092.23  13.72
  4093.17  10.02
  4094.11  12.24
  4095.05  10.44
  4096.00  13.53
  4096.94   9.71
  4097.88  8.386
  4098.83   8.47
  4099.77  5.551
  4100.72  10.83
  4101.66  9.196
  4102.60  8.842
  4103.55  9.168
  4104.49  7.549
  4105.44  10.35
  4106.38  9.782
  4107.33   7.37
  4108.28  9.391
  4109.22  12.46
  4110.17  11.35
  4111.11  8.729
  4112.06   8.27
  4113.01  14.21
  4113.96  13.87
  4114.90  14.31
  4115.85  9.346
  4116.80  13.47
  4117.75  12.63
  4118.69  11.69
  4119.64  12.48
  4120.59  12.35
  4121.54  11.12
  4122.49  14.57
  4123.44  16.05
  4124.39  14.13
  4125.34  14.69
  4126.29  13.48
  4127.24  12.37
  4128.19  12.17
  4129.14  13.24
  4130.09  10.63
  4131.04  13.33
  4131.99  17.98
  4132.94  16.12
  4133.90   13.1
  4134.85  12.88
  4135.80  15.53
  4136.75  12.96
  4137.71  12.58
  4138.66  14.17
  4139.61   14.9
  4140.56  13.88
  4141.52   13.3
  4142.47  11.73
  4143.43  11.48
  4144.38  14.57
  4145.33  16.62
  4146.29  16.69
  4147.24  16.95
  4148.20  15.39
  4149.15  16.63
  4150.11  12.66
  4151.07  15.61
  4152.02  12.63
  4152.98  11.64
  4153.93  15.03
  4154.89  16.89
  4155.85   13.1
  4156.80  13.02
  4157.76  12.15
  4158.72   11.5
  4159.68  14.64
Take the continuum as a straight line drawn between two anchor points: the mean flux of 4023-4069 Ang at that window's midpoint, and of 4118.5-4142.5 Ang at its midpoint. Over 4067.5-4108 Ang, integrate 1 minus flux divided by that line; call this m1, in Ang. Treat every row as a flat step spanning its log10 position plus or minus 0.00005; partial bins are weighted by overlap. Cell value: 7.1 Ang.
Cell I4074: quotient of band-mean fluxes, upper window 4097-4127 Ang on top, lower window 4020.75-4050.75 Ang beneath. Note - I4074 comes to 0.73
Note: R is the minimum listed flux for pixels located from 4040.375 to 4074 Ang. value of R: 10.79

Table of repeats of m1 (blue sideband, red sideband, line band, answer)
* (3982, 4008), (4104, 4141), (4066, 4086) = -0.6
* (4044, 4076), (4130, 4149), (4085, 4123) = 8.4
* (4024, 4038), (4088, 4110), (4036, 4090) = -4.9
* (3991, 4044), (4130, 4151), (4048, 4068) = 0.9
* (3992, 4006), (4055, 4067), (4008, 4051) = -1.6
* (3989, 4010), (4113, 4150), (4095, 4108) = 4.4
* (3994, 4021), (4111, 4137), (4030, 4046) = -1.4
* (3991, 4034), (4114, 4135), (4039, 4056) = -0.5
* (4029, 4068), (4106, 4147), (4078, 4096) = 1.9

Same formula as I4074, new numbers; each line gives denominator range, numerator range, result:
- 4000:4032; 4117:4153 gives 0.92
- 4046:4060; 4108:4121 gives 0.85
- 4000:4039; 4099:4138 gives 0.80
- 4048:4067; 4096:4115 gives 0.70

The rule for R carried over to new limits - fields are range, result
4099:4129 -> 5.551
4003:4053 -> 10.3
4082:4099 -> 8.386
